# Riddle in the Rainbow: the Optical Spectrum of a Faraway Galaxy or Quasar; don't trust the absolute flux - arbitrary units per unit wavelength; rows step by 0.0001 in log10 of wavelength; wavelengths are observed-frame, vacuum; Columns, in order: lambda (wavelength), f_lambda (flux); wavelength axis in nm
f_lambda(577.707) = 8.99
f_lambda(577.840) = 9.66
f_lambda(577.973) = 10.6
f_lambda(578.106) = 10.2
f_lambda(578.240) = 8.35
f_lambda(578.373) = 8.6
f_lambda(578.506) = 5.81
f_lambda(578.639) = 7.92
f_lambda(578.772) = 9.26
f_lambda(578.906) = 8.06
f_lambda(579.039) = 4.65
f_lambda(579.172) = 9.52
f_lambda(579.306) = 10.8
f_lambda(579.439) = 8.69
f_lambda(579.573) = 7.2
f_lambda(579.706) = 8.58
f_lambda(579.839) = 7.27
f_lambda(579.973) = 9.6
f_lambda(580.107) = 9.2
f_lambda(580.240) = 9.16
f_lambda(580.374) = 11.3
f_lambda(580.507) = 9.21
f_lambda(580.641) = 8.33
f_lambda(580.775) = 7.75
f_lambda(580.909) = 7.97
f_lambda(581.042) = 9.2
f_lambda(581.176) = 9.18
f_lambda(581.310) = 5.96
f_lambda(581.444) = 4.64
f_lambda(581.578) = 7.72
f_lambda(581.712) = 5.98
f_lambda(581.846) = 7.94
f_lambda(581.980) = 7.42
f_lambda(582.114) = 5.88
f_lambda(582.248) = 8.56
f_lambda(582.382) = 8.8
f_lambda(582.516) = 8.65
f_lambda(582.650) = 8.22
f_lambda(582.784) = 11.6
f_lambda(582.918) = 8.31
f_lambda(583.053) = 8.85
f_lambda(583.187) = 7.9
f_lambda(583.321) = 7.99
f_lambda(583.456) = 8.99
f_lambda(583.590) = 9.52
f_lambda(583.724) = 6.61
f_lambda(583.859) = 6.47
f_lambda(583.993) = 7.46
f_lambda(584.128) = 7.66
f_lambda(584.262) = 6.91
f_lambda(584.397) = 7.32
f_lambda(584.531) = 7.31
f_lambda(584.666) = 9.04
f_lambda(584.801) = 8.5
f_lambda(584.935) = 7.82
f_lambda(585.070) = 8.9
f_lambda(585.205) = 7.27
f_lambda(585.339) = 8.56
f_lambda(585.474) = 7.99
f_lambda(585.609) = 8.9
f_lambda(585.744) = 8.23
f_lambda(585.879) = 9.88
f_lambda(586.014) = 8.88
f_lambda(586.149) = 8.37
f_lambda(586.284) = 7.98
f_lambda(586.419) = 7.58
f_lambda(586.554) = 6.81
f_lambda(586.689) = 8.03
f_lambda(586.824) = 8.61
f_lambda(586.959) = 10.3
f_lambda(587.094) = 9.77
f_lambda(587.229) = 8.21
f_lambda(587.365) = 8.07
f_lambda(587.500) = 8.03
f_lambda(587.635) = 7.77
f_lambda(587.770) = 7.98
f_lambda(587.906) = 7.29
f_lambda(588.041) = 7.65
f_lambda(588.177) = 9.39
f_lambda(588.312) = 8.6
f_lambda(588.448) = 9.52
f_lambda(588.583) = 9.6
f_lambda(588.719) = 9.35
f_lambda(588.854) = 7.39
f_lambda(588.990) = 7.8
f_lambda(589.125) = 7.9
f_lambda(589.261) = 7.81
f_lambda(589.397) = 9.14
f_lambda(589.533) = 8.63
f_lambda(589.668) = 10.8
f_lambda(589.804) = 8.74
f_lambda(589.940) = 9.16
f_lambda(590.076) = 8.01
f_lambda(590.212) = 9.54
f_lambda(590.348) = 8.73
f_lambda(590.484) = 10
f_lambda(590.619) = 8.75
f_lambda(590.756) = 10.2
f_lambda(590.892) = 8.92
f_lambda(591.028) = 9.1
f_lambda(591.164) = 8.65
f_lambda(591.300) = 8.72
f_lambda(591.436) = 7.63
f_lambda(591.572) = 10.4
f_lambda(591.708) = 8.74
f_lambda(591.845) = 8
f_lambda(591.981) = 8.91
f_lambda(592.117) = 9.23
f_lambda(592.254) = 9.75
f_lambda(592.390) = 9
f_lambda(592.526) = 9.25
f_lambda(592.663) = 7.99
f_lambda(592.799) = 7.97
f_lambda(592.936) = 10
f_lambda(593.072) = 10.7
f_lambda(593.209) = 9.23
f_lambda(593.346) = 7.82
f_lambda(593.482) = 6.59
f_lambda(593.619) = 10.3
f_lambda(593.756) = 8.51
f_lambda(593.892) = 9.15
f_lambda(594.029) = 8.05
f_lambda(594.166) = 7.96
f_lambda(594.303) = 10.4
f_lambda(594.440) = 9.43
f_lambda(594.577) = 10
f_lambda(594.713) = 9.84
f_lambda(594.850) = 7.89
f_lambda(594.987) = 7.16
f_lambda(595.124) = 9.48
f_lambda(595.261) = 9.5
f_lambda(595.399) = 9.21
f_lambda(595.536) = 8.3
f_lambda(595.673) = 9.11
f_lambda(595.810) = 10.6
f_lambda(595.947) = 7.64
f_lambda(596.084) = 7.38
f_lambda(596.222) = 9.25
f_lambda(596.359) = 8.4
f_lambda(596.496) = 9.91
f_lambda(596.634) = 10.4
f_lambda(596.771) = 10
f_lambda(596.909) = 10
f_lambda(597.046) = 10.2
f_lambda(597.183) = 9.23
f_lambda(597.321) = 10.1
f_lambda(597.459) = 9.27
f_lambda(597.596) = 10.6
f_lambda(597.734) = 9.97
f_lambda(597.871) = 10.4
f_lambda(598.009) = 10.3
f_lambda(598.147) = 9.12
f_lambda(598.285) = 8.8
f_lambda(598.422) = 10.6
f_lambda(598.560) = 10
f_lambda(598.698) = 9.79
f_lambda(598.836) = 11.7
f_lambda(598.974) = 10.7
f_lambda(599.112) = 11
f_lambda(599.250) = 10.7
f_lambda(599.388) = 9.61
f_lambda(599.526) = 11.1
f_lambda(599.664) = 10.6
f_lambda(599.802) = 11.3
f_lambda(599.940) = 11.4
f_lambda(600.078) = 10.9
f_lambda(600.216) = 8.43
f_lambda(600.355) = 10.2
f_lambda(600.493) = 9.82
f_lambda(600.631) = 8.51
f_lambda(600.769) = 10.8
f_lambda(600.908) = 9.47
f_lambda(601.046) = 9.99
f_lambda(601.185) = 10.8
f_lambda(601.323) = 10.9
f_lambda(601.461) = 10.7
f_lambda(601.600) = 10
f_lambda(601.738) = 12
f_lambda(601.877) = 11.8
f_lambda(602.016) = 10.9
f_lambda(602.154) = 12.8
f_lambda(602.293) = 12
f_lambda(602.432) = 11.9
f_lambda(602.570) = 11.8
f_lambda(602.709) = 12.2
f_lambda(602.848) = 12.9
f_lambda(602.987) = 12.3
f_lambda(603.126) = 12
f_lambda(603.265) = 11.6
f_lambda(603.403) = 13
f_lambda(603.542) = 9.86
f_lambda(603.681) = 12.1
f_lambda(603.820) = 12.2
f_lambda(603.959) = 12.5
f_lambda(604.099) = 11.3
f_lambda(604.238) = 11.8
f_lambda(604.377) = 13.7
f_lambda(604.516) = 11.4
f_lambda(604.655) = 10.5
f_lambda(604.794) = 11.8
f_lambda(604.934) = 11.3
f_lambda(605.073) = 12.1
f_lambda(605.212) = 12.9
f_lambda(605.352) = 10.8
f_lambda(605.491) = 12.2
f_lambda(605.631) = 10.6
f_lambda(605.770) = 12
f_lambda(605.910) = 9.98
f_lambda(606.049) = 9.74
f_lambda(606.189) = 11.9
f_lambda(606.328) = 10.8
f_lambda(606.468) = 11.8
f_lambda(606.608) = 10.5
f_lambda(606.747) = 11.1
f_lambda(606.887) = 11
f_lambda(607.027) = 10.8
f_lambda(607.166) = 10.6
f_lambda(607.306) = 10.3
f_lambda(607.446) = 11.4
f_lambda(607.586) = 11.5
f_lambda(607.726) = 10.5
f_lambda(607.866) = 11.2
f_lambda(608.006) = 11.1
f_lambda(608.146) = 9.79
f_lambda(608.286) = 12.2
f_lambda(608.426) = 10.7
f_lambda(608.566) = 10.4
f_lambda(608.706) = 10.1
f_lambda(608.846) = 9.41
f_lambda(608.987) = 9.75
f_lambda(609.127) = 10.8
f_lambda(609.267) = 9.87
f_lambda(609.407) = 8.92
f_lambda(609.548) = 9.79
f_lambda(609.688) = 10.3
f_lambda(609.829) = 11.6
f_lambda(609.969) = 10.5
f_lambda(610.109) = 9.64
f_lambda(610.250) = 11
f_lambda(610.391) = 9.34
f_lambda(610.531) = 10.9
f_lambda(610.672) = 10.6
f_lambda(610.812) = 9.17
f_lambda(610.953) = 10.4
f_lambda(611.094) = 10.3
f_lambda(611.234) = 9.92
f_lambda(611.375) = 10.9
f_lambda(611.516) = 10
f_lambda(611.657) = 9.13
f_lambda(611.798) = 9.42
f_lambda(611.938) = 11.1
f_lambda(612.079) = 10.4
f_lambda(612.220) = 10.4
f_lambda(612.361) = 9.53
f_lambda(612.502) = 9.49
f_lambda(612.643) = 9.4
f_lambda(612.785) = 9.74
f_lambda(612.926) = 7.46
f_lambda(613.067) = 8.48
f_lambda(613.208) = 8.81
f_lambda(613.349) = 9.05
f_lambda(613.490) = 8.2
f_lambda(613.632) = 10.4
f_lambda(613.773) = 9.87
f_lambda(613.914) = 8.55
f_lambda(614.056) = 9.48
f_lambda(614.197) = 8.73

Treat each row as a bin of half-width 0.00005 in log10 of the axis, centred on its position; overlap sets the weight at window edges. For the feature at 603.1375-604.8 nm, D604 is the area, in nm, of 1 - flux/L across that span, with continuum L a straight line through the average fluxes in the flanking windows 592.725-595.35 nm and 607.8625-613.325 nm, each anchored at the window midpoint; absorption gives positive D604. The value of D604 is -0.39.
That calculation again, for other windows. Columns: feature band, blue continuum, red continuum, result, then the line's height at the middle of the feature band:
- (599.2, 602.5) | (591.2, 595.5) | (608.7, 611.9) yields -0.44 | 9.44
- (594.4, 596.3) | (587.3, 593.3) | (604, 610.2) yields 0.11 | 9.45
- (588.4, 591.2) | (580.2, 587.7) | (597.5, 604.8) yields 0.06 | 9.13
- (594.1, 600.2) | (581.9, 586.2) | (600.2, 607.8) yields 0.28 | 10.2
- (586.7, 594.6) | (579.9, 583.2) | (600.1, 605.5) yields 0.63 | 9.61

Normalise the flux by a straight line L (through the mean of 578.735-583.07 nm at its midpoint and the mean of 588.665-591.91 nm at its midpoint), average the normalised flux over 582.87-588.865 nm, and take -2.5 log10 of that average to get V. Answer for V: 0.04 mag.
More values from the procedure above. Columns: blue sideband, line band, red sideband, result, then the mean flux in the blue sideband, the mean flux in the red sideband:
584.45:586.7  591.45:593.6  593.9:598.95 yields 0.01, 8.24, 9.45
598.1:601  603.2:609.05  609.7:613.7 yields -0.12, 10.2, 9.84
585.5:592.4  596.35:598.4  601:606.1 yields 0.06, 8.71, 11.6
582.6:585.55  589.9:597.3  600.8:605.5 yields 0.09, 8.15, 11.6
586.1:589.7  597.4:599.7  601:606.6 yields 0.03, 8.44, 11.6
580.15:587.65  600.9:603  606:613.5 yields -0.19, 8.19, 10.2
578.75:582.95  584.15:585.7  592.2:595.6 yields 0.06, 8.26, 8.94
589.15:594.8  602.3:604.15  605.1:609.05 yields -0.15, 9.01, 10.9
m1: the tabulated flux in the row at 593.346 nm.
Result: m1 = 7.82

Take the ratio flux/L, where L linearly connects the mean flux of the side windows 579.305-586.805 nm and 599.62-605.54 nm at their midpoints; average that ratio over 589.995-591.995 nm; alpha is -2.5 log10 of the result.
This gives 0.06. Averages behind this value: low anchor 8.17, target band 8.96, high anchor 11.3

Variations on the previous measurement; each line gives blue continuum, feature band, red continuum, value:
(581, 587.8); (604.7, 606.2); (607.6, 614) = -0.18 mag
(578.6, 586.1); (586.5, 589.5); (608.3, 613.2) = 0.02 mag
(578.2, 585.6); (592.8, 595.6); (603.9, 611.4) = 0.06 mag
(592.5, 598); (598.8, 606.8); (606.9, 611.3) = -0.14 mag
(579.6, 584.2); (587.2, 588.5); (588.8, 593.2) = 0.06 mag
